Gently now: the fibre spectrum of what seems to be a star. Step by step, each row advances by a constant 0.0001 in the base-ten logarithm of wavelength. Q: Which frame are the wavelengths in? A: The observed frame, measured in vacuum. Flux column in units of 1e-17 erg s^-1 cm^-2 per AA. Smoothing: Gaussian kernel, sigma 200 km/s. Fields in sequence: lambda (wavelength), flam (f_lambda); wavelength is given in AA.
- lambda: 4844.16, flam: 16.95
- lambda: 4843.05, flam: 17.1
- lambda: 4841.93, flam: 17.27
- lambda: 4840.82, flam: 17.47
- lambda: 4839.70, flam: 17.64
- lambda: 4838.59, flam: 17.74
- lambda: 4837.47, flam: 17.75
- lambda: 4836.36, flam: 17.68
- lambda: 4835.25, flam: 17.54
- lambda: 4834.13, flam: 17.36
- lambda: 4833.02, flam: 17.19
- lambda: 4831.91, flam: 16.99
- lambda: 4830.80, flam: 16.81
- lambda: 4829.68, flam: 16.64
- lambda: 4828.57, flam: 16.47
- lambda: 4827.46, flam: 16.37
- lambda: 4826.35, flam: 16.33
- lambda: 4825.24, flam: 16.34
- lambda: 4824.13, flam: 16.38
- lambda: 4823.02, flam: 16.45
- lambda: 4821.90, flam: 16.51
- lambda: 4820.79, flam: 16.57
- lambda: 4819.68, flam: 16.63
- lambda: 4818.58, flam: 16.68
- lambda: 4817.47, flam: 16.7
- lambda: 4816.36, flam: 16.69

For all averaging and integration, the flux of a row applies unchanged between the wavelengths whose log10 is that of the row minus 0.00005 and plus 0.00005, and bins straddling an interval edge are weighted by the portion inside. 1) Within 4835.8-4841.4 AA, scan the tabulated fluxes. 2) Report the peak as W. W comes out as 17.75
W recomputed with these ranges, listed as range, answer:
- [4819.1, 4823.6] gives 16.63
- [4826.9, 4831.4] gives 16.81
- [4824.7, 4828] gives 16.37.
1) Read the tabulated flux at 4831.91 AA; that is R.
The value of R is 16.99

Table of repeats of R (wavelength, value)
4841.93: 17.27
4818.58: 16.68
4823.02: 16.45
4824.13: 16.38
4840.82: 17.47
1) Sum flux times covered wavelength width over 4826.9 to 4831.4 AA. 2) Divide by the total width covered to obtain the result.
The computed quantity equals 16.6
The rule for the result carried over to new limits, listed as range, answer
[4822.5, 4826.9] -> 16.4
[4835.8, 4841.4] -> 17.7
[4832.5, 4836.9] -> 17.4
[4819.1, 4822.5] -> 16.6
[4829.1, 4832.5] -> 16.8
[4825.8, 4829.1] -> 16.4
